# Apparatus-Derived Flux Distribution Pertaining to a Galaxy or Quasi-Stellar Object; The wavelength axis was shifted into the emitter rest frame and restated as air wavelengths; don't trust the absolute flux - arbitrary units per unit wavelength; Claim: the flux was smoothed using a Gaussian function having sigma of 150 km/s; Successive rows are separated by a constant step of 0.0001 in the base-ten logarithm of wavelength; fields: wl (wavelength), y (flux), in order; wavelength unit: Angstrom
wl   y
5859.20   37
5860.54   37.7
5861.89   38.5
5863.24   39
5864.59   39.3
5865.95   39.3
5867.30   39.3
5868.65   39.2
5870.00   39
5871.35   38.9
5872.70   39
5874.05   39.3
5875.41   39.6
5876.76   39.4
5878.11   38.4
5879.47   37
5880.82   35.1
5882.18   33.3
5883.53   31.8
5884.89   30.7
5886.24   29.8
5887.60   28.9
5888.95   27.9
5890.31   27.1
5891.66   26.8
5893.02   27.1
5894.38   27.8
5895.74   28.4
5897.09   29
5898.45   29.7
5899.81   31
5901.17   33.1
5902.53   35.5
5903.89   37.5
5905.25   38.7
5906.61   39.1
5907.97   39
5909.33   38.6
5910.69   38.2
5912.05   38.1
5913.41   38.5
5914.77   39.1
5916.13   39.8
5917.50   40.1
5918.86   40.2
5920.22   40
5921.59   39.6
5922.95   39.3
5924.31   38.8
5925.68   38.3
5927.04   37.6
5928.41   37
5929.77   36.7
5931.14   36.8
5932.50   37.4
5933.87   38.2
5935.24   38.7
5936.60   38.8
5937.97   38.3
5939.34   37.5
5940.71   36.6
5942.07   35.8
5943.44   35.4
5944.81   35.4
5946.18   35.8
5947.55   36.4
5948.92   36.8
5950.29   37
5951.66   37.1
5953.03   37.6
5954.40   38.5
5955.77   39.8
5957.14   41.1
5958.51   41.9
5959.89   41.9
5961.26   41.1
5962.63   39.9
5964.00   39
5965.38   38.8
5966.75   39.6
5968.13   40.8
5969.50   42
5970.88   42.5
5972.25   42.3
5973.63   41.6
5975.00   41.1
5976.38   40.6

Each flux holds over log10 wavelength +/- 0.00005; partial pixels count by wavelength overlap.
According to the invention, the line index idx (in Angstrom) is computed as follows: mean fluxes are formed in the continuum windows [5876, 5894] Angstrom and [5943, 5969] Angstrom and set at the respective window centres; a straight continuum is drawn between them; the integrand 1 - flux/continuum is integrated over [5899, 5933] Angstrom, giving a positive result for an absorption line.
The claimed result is -3.0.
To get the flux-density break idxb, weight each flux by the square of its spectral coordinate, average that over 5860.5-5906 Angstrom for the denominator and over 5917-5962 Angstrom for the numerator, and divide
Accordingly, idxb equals 1.13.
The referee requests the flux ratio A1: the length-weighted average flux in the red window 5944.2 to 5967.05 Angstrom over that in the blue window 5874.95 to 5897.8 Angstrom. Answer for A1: 1.23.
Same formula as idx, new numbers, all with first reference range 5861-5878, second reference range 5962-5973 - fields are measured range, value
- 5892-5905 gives 2.76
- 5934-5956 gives 1.68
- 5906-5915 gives 0.25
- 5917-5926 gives 0.09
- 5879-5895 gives 3.73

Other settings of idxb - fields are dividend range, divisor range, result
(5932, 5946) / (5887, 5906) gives 1.23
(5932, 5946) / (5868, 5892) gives 1.09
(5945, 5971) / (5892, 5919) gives 1.13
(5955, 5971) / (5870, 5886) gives 1.14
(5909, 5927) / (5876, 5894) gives 1.24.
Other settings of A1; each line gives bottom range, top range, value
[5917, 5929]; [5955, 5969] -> 1.04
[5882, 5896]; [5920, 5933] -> 1.32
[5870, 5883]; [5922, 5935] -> 1.00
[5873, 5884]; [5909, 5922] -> 1.06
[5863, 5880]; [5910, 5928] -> 1.00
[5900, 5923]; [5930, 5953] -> 0.97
